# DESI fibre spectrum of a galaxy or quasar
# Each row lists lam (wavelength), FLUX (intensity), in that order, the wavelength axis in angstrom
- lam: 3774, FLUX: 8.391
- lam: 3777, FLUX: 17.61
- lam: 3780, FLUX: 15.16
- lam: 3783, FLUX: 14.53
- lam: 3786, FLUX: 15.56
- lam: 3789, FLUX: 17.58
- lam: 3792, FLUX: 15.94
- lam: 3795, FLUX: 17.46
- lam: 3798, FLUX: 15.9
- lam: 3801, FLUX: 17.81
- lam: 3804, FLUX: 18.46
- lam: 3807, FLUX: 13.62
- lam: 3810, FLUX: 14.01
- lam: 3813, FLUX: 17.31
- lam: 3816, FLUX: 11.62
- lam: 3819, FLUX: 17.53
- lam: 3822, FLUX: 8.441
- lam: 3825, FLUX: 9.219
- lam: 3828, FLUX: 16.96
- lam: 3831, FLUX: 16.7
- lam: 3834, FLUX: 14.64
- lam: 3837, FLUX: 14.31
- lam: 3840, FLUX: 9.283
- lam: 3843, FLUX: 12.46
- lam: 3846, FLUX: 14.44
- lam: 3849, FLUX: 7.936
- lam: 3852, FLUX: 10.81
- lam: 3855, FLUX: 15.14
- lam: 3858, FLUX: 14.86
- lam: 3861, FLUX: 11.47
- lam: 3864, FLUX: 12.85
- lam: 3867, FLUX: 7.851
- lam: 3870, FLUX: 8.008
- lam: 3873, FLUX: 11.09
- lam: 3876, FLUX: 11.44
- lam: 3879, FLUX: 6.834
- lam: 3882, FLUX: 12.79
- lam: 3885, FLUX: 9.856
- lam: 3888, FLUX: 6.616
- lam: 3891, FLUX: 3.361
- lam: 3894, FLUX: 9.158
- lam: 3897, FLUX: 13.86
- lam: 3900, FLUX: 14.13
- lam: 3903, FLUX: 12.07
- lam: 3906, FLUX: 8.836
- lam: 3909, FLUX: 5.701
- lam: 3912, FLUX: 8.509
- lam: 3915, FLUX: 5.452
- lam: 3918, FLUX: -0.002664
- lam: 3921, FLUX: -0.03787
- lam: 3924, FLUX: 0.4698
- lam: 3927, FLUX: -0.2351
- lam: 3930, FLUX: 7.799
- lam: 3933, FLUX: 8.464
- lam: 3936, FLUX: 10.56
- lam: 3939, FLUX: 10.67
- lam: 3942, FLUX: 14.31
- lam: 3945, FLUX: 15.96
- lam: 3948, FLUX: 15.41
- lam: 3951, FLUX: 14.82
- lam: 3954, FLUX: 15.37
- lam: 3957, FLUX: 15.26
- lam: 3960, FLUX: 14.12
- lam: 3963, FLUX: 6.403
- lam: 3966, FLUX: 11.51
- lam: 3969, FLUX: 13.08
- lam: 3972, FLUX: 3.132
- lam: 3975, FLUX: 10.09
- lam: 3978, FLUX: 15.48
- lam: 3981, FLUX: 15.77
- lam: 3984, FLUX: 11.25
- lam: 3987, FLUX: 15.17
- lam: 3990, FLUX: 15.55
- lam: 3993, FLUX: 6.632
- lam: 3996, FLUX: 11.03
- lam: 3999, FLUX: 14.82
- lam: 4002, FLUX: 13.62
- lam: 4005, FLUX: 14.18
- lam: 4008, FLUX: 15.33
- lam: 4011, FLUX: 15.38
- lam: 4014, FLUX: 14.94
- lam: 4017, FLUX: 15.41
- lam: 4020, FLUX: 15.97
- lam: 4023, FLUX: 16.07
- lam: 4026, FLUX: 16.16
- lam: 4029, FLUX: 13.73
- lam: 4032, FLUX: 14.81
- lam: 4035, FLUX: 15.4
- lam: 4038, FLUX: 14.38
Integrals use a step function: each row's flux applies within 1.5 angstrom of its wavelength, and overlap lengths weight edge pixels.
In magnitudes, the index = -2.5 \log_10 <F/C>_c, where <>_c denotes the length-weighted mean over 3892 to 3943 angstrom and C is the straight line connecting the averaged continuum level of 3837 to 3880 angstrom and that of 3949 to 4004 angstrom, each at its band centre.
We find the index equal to 0.489 mag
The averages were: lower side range 11.2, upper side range 12.4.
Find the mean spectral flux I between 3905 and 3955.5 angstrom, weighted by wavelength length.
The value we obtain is 8.35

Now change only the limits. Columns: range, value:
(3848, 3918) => 9.74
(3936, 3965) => 13.4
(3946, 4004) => 12.6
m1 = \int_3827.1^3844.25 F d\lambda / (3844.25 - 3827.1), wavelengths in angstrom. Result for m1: 14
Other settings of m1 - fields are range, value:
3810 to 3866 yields 13.1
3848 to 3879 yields 11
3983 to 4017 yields 13.6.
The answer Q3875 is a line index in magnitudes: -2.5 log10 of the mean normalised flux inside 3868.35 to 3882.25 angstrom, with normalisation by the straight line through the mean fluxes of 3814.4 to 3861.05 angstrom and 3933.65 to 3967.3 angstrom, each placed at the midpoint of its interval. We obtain 0.31 mag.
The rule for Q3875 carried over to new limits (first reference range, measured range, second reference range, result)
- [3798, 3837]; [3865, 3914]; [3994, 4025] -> 0.49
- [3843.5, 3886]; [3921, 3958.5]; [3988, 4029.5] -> 0.24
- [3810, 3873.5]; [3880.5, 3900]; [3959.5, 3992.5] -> 0.26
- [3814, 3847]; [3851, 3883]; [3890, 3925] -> -0.09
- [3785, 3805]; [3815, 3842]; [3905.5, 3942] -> 0.07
